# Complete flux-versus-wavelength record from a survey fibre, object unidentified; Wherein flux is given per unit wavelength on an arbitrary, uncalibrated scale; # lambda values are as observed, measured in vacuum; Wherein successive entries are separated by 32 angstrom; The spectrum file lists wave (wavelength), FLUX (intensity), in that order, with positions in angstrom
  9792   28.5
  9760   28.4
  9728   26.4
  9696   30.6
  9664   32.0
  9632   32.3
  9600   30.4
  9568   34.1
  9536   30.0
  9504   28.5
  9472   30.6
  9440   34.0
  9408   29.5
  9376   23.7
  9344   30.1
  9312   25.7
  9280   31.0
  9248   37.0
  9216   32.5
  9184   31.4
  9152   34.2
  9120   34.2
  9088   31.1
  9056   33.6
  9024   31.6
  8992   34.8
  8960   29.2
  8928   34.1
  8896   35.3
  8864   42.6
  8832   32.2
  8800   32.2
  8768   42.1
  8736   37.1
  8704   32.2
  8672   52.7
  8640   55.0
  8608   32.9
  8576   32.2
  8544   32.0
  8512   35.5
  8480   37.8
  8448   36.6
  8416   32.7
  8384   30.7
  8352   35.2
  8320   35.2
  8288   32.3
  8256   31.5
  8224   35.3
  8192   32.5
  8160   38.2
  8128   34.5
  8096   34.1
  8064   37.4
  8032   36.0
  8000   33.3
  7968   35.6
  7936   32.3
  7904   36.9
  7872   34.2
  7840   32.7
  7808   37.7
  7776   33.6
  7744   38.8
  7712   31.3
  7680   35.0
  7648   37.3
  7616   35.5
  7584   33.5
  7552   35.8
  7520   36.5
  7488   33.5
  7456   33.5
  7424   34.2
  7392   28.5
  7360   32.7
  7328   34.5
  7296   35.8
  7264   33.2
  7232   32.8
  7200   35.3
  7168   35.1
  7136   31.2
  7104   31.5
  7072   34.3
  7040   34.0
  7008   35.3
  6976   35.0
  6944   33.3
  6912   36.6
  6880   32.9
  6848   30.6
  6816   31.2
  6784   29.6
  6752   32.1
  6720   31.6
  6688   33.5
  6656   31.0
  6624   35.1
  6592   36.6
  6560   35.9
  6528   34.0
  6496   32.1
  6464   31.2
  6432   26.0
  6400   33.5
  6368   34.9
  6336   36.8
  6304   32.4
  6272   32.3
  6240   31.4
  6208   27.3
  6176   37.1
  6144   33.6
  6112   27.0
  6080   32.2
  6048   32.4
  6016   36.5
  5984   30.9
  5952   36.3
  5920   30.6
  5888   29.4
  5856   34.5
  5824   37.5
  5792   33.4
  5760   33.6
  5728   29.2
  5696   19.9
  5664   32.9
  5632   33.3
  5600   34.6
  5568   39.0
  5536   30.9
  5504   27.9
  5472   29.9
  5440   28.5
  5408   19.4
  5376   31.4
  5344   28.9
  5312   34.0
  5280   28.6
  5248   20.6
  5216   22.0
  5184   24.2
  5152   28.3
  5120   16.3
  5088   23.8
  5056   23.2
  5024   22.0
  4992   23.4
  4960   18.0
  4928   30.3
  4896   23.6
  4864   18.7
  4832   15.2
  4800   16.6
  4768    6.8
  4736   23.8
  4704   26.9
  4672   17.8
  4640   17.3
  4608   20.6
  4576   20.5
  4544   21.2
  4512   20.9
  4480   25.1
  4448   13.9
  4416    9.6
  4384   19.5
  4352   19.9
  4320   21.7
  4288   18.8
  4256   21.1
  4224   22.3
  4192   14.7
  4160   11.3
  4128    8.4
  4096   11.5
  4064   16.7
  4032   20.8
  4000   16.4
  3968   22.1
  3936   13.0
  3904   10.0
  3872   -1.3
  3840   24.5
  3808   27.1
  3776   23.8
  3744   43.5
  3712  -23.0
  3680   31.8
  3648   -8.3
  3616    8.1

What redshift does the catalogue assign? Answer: 0.32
